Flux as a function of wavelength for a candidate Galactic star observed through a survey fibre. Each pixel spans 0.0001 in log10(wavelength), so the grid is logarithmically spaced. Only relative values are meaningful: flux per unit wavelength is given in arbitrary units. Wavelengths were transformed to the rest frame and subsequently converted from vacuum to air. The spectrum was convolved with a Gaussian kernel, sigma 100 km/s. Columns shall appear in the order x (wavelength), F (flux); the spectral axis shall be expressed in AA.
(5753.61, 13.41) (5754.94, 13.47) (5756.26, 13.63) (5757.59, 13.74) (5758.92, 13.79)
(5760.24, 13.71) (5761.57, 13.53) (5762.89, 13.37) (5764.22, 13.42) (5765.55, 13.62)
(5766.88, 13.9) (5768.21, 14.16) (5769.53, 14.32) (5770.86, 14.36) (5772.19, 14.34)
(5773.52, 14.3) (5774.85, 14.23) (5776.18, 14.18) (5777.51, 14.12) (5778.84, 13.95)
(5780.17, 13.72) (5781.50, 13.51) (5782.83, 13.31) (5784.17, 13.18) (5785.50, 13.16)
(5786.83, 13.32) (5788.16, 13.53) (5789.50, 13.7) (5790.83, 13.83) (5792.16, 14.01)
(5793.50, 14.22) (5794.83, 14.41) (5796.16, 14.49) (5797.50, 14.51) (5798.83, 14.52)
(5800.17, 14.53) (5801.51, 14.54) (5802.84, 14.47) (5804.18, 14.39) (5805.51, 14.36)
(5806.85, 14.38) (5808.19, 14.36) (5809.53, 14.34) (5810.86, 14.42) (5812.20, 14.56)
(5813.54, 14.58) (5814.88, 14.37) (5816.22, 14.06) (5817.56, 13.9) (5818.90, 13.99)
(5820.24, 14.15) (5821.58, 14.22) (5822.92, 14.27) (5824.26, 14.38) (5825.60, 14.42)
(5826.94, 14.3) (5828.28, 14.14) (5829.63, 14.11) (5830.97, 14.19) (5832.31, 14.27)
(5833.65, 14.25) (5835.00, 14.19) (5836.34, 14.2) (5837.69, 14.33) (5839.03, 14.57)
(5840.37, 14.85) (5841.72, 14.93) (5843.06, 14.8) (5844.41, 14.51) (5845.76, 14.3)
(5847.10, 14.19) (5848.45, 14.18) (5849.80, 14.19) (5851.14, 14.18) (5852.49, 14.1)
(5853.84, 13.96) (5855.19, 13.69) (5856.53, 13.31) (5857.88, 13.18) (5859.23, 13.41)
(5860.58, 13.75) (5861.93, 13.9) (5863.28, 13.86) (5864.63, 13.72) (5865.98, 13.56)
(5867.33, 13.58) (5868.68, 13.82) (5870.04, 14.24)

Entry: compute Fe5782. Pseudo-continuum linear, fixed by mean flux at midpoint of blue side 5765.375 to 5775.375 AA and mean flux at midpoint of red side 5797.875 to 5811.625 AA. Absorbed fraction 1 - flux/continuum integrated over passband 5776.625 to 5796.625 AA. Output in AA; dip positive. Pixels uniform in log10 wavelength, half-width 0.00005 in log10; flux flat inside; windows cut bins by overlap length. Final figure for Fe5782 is 0.76 AA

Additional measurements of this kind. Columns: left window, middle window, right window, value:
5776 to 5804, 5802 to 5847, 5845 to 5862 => -1.4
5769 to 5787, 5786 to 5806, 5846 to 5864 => -0.5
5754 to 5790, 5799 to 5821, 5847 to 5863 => -0.9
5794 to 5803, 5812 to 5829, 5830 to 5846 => 0.3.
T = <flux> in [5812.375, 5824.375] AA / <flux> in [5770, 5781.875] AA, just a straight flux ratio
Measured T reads 1.01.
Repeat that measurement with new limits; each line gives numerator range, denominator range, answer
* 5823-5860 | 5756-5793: 1.03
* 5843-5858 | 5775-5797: 1.02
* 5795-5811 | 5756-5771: 1.05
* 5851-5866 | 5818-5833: 0.96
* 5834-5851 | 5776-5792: 1.06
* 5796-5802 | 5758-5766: 1.07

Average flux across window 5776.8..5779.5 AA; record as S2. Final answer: 14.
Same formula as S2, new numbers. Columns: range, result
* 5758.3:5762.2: 13.7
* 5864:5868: 13.6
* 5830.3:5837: 14.2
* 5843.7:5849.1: 14.3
